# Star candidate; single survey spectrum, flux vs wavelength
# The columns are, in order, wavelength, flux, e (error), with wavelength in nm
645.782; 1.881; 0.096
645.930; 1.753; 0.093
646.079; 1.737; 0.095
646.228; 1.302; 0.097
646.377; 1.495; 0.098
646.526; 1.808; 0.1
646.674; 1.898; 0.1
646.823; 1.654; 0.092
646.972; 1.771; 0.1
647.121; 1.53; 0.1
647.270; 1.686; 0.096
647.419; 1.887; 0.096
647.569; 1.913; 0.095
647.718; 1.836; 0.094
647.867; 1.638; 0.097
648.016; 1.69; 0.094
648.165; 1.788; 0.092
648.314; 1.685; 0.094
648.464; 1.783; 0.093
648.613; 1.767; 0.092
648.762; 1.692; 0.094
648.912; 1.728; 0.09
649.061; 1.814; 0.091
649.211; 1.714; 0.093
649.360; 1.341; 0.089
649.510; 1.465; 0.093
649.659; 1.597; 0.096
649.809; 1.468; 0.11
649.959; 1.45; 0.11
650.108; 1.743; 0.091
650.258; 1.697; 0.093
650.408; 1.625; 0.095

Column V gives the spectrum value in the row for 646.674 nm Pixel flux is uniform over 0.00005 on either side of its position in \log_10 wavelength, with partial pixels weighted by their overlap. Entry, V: 1.898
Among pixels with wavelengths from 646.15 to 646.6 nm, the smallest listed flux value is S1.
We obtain 1.302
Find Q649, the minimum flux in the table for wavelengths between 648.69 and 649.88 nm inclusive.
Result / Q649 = 1.341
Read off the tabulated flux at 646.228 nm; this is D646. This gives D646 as 1.302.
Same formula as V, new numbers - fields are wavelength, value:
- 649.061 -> 1.814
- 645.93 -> 1.753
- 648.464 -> 1.783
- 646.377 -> 1.495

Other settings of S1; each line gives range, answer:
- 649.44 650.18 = 1.45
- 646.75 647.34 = 1.53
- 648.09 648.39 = 1.685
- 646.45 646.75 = 1.808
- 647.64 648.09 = 1.638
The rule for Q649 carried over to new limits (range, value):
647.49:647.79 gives 1.836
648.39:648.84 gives 1.692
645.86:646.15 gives 1.737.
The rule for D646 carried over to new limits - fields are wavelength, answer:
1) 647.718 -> 1.836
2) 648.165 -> 1.788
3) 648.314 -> 1.685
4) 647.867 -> 1.638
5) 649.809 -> 1.468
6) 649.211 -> 1.714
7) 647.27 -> 1.686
